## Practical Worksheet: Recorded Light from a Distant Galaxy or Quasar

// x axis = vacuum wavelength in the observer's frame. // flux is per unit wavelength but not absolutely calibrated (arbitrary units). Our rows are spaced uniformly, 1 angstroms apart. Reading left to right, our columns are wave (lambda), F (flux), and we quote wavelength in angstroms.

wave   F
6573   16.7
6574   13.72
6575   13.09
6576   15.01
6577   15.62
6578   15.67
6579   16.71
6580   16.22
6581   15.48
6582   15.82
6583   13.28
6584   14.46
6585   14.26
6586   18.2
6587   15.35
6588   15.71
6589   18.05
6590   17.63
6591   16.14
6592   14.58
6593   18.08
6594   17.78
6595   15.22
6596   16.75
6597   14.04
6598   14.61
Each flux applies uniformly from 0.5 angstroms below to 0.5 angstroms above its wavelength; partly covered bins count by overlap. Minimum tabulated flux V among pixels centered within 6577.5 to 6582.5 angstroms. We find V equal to 15.48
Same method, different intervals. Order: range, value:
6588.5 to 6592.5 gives 14.58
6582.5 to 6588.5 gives 13.28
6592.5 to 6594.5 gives 17.78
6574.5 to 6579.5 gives 13.09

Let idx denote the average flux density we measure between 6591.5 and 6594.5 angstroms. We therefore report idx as 16.8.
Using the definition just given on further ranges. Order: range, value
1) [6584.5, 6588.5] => 15.9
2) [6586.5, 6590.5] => 16.7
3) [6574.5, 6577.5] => 14.6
